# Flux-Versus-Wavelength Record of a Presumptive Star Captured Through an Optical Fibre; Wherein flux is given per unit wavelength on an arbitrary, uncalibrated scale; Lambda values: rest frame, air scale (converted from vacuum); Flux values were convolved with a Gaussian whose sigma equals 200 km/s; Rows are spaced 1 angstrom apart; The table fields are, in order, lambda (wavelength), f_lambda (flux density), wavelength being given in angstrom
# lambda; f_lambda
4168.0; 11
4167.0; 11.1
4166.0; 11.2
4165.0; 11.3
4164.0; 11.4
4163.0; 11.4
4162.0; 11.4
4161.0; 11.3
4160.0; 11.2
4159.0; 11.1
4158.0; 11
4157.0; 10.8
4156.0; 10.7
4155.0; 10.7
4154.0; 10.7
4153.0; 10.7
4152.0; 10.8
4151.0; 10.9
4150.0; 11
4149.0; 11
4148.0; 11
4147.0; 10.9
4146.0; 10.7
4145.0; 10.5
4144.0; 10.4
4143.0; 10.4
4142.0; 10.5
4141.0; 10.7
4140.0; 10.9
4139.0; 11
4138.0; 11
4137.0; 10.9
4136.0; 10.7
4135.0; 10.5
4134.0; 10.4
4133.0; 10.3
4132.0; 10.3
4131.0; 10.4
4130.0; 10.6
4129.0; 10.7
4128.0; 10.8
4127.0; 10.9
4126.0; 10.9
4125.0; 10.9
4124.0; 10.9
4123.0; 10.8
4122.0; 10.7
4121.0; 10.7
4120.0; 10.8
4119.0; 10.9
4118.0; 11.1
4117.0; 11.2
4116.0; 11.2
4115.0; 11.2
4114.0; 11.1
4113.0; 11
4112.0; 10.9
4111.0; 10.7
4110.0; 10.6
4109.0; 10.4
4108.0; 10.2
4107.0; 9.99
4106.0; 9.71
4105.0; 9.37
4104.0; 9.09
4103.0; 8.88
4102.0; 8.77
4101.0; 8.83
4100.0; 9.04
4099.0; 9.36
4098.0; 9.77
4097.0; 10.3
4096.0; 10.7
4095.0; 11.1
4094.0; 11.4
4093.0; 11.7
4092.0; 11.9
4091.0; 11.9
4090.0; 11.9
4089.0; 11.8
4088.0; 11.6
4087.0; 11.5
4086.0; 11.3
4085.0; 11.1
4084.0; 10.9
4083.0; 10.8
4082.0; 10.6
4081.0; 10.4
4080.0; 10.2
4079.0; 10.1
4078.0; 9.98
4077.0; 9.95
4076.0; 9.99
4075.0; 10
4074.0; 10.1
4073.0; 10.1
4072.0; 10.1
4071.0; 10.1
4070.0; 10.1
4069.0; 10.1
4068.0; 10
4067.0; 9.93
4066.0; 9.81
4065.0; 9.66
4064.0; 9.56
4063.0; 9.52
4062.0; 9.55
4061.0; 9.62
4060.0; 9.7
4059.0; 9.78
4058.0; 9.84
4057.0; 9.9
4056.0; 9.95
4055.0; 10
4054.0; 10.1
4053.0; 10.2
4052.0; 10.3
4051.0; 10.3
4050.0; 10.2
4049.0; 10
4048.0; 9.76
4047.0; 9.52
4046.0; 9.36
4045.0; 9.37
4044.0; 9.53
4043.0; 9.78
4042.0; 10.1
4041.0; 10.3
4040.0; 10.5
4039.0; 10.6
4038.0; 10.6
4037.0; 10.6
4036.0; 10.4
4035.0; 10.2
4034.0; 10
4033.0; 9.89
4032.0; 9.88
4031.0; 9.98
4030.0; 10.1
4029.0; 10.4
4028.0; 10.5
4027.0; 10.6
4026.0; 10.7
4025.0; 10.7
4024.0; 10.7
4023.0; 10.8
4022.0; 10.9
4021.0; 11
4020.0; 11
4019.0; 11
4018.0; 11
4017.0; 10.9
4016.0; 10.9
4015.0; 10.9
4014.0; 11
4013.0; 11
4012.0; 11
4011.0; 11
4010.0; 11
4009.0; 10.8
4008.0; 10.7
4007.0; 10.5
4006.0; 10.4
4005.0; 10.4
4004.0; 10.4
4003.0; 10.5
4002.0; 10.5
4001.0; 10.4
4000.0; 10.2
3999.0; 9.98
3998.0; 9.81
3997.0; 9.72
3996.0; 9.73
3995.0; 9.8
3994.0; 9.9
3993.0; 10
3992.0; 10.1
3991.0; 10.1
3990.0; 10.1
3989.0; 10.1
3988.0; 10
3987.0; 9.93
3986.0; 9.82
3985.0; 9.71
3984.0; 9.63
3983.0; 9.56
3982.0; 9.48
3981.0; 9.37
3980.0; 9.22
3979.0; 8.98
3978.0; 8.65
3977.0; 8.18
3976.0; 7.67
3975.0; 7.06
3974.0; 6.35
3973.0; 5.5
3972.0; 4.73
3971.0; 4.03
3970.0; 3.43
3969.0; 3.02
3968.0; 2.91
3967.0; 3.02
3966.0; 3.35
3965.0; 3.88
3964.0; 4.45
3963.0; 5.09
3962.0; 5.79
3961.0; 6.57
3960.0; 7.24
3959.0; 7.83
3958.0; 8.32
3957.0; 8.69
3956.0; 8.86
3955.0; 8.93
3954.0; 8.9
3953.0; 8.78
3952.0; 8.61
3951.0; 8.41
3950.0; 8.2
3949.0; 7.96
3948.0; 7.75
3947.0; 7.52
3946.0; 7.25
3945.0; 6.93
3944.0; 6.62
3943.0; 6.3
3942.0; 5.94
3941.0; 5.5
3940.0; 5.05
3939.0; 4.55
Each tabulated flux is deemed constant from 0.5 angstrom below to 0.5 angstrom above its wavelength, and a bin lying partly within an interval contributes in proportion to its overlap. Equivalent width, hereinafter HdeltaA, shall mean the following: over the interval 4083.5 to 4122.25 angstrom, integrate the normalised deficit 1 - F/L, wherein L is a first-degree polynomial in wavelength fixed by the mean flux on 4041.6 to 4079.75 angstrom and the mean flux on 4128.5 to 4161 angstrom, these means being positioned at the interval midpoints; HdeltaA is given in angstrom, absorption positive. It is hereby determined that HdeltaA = -1.2 angstrom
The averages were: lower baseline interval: 9.9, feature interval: 10.6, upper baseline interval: 10.7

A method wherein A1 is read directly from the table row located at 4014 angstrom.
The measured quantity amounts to 11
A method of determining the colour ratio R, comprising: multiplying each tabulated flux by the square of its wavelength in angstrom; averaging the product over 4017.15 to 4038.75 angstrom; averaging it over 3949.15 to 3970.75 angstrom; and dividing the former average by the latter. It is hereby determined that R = 1.71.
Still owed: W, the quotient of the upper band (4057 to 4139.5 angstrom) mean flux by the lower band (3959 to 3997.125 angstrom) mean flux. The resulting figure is 1.4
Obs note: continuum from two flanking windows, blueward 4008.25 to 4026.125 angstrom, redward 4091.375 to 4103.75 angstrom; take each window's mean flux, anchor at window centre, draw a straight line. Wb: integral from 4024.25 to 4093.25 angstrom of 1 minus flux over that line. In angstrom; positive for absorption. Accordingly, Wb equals 1.5 angstrom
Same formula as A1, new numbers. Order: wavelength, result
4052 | 10.3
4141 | 10.7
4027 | 10.6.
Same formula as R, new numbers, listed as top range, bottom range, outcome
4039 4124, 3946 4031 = 1.21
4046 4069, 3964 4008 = 1.22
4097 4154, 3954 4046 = 1.22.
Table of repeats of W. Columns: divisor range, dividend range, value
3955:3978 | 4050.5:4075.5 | 1.70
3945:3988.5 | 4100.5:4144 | 1.45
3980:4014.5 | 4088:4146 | 1.04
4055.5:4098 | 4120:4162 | 1.03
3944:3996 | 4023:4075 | 1.31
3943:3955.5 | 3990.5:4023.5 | 1.33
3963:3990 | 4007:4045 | 1.50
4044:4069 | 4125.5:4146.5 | 1.08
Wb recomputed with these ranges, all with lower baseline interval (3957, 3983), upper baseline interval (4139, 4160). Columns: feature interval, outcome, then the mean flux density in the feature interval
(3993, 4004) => -4.8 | 10.1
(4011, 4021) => -4.8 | 11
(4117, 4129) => -0.9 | 10.9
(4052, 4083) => -4.5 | 9.98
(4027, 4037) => -3.0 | 10.2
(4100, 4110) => 0.2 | 9.51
